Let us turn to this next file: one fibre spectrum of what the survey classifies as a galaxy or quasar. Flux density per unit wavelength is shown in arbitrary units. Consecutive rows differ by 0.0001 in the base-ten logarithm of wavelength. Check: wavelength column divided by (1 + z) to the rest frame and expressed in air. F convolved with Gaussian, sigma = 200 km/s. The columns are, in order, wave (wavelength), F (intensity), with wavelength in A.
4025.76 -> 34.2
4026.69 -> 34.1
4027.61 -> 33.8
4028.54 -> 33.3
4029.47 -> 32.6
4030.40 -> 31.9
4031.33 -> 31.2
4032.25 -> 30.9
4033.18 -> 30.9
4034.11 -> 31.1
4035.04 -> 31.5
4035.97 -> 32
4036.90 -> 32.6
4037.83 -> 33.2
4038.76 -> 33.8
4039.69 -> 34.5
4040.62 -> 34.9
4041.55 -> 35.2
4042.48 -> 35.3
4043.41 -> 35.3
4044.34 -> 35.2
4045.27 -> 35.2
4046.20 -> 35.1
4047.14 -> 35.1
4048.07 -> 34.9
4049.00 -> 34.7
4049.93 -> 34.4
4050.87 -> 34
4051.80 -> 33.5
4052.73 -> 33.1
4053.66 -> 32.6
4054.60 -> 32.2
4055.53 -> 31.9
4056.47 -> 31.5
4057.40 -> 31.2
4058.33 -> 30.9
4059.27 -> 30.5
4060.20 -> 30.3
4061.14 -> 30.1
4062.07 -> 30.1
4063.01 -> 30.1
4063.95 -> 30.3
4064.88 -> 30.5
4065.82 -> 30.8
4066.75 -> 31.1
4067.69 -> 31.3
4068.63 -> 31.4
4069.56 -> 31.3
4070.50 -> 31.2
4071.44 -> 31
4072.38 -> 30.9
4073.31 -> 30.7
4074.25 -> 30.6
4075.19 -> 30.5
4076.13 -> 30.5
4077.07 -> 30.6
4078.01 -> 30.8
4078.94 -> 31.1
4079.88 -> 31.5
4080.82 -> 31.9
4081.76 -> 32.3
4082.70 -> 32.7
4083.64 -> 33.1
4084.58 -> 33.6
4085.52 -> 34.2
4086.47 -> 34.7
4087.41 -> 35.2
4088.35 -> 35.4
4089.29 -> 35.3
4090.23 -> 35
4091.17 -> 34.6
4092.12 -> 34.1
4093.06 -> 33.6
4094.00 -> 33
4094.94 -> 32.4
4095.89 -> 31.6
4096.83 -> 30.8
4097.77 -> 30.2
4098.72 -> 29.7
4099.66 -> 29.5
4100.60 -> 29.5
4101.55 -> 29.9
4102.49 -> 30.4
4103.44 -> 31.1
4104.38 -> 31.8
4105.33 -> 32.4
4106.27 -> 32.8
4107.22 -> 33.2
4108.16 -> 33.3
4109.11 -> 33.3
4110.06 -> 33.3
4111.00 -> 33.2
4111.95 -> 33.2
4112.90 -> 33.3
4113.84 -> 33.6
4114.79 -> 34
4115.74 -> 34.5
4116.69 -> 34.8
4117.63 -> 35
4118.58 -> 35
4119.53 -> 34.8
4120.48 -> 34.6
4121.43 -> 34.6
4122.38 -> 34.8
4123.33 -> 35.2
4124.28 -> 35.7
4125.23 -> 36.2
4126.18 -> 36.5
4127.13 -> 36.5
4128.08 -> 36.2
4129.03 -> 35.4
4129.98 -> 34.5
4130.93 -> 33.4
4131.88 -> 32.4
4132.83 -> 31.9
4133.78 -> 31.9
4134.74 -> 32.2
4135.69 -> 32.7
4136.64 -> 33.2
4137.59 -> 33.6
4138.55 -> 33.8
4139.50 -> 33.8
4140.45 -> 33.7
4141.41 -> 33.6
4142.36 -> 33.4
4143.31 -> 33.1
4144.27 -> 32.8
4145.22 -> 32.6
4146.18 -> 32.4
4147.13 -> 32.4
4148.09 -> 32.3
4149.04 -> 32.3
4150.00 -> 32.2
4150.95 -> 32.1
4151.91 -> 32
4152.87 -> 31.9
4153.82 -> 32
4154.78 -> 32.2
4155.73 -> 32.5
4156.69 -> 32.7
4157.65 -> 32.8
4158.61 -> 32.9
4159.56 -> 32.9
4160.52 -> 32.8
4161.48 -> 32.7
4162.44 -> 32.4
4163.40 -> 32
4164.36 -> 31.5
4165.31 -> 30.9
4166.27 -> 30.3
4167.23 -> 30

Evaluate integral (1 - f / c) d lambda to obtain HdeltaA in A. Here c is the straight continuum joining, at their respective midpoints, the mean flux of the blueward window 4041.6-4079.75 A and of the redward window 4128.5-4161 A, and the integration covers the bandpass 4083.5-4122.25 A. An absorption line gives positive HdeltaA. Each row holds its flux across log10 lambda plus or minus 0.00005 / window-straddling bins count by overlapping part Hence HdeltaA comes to -0.8 A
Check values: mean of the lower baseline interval 32.1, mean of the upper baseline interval 32.8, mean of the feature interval 33.1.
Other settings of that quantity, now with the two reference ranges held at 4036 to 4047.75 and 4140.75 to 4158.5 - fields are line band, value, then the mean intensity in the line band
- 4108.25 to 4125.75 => -0.7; 34.4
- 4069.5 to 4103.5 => 1.7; 32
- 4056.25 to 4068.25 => 1.2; 30.7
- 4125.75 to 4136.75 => -0.3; 33.9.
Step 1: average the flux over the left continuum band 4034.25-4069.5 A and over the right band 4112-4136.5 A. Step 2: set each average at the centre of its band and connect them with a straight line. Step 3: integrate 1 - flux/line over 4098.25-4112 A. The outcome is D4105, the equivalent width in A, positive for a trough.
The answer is 0.9 A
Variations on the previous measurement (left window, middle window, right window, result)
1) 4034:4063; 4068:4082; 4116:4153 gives 0.93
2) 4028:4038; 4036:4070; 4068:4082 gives -1.30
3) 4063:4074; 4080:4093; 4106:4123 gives -0.73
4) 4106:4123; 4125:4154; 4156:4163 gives -0.04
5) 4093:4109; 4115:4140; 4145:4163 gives -1.88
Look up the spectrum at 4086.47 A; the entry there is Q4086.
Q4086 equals 34.7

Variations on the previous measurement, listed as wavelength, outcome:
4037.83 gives 33.2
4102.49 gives 30.4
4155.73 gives 32.5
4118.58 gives 35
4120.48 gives 34.6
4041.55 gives 35.2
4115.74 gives 34.5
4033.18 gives 30.9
